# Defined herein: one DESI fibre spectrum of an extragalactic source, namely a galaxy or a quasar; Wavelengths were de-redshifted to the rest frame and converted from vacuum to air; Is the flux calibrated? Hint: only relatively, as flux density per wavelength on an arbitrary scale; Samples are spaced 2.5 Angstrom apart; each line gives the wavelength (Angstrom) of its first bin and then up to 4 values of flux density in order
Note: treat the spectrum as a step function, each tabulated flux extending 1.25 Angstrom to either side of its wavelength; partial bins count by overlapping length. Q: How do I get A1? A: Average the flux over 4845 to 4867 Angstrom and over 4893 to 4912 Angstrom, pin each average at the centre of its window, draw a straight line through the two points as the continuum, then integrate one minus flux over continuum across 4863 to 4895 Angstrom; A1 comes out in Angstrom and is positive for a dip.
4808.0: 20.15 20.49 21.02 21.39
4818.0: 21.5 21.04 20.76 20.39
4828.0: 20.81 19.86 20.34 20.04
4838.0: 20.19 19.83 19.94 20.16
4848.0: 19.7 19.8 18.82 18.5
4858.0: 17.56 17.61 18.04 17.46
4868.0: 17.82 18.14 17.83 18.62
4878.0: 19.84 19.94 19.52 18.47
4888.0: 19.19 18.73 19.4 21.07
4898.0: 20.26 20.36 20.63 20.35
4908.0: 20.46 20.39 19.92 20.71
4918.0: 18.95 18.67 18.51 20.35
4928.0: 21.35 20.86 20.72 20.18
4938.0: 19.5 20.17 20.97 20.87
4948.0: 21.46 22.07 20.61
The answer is 1.2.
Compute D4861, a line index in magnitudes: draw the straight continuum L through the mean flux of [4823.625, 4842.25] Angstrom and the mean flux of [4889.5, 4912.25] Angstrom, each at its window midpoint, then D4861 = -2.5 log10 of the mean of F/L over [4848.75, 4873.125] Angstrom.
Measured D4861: 0.11 mag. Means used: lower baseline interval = 20.2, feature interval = 18.2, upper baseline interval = 20.2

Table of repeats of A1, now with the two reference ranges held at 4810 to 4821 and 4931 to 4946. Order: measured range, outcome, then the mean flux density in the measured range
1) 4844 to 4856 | 0.8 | 19.5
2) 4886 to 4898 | 0.6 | 19.6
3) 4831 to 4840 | 0.4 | 20.1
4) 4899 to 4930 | 0.7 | 20.1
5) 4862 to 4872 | 1.4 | 17.9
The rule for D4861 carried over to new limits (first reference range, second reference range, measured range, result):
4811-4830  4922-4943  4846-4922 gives 0.07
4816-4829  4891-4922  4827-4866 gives 0.07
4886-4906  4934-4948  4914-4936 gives 0.01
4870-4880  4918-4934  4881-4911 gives -0.04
